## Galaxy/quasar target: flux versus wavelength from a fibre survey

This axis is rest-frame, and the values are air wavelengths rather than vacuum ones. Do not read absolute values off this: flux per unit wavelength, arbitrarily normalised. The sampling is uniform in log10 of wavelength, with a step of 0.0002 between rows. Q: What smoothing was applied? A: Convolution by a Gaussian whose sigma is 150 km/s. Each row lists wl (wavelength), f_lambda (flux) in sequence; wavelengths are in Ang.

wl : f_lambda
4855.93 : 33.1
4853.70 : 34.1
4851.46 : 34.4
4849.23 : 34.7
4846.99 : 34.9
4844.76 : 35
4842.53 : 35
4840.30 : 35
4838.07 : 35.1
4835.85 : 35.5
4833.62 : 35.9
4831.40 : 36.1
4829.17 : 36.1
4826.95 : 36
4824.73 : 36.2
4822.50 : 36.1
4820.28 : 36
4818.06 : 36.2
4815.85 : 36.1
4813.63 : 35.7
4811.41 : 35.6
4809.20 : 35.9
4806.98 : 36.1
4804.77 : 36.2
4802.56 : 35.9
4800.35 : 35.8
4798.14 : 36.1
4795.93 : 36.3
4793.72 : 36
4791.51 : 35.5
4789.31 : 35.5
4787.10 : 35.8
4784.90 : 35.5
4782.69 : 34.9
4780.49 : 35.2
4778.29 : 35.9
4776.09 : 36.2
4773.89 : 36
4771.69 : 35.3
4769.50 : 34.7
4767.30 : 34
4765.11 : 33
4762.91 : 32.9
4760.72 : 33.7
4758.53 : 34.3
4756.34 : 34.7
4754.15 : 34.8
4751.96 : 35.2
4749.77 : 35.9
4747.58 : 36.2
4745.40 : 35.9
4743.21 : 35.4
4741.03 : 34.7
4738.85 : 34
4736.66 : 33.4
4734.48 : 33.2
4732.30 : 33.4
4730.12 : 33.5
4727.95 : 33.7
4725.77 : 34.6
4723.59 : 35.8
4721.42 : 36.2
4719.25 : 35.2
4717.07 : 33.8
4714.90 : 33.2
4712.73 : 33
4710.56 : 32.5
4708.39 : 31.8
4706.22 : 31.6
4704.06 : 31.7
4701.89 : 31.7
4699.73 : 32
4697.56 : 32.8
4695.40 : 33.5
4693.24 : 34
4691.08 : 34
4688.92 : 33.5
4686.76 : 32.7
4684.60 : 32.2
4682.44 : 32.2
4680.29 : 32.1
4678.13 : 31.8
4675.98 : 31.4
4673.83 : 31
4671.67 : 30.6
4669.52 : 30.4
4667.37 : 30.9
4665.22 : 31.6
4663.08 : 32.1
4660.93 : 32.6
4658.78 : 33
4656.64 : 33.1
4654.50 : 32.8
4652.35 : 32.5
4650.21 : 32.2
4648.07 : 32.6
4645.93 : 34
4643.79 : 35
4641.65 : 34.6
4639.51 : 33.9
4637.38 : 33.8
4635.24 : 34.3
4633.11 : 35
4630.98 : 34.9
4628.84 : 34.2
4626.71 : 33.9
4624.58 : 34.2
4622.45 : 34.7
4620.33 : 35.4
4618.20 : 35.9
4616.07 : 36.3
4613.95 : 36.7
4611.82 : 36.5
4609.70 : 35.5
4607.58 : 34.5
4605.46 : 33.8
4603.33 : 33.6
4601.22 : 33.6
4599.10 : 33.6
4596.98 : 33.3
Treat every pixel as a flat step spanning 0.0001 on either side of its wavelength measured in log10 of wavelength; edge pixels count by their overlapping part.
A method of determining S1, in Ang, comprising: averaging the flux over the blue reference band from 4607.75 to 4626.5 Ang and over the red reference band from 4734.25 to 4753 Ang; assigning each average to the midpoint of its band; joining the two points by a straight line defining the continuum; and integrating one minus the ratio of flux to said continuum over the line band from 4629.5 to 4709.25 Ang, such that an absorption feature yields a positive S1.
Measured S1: 5.8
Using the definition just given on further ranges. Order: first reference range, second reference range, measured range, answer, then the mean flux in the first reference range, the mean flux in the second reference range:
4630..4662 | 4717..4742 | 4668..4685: 1.23 Ang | 33.6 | 34.3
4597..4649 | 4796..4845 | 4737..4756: 0.10 Ang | 34.6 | 35.8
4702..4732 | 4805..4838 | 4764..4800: -0.35 Ang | 33.5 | 35.9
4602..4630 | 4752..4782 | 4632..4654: 0.74 Ang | 35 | 34.7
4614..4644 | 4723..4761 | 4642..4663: 1.00 Ang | 34.8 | 34.6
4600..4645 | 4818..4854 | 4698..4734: 1.76 Ang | 34.8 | 35.4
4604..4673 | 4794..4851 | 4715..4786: 0.53 Ang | 33.8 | 35.7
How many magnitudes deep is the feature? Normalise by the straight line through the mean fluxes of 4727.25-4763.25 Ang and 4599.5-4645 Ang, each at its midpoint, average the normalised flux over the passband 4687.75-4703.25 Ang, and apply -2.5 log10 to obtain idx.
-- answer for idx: 0.049 mag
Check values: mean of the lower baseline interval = 34.8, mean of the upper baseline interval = 34.5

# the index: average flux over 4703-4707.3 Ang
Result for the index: 31.7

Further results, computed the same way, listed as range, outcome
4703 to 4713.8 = 32.1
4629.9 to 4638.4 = 34.5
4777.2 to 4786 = 35.4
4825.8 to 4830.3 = 36.1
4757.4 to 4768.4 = 33.6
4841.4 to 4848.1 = 35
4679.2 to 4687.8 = 32.3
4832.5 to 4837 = 35.8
